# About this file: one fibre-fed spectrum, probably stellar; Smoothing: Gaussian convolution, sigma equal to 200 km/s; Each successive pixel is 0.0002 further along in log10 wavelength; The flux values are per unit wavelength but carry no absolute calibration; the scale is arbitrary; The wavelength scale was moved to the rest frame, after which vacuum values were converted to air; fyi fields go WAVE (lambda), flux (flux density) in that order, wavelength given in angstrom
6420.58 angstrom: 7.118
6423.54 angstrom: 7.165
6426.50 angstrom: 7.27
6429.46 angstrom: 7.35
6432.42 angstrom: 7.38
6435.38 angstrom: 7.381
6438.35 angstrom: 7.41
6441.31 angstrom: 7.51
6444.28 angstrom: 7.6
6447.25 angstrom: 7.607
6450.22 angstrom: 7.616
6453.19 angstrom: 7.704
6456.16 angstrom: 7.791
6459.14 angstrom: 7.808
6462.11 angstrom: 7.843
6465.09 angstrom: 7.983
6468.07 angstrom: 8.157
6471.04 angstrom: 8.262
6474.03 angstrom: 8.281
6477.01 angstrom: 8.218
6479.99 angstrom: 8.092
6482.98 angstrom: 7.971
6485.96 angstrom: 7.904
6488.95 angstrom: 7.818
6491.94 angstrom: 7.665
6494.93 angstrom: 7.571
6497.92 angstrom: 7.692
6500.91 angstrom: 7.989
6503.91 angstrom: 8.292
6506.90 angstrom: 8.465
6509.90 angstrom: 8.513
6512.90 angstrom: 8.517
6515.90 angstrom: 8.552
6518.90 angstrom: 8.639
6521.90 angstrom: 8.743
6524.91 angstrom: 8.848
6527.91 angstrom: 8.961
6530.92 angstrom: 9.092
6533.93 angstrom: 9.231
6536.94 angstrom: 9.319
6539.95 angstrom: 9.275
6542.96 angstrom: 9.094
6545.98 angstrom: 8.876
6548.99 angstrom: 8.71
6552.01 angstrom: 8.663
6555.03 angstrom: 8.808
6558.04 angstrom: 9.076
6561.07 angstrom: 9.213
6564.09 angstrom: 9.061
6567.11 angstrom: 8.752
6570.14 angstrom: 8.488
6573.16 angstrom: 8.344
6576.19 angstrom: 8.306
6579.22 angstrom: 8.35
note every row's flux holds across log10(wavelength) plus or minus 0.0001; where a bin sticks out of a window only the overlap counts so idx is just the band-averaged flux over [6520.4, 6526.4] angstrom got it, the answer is 8.79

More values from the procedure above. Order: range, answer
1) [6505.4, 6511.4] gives 8.49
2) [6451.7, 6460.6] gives 7.77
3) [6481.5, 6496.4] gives 7.79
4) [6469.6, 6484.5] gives 8.16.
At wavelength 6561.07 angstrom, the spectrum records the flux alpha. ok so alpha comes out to 9.213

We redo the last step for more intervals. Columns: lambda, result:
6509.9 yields 8.513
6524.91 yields 8.848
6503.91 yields 8.292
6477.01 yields 8.218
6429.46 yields 7.35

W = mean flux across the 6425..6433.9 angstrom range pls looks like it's 7.33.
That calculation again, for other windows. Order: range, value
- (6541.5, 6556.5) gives 8.83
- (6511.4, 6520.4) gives 8.57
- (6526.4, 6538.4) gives 9.15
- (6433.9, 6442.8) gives 7.43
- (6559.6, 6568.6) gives 9.01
